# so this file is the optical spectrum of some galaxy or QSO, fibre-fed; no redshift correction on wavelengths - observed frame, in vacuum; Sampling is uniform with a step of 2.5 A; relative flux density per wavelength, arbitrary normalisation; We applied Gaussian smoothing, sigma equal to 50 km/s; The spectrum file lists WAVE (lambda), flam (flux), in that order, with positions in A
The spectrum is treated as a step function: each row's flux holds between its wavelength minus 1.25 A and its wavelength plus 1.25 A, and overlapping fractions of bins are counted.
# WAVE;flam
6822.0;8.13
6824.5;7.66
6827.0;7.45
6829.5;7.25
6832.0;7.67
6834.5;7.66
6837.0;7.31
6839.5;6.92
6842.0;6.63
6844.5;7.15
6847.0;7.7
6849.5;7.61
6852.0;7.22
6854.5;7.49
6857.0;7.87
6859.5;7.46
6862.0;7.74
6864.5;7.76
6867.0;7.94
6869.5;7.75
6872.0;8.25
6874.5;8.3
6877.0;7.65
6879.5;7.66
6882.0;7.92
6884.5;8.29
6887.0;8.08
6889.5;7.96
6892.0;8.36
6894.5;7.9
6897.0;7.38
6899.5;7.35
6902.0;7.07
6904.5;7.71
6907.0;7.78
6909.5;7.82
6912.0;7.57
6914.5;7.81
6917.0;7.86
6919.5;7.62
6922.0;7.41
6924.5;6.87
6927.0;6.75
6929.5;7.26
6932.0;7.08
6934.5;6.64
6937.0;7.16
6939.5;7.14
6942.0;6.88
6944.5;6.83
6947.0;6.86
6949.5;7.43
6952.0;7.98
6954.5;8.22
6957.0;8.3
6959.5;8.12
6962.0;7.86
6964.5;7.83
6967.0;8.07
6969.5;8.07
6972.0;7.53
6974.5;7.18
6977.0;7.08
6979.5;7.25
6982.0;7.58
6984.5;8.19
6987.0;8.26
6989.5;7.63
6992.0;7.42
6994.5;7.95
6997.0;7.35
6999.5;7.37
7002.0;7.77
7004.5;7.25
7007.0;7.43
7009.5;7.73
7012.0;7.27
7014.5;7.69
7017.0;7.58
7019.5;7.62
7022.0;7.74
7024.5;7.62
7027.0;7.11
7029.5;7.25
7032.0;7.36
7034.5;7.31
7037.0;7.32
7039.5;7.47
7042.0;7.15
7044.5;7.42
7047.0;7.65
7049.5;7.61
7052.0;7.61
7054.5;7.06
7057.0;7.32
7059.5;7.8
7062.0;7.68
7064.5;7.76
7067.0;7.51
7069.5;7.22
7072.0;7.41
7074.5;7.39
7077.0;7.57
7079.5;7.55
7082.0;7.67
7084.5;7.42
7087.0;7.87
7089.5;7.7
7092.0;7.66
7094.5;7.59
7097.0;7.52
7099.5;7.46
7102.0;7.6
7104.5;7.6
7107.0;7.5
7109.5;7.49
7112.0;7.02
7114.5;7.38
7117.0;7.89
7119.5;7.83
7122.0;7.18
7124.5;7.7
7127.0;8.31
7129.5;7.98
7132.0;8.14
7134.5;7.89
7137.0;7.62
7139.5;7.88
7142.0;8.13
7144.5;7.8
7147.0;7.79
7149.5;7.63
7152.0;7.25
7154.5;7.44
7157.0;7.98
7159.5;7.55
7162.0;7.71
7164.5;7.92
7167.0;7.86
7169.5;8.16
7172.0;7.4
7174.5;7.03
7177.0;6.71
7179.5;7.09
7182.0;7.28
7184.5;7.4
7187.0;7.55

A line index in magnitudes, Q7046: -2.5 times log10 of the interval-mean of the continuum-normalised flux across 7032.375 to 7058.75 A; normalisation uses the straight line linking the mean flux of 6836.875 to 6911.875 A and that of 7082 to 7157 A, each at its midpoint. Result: 0.04 mag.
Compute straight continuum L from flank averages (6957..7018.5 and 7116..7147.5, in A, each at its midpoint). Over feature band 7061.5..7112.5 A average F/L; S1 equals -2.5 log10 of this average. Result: 0.04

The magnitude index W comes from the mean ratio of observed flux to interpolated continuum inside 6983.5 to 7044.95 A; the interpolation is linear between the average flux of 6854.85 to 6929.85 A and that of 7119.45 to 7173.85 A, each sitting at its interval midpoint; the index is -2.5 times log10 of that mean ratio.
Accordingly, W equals 0.03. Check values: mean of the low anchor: 7.71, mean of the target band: 7.53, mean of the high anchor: 7.77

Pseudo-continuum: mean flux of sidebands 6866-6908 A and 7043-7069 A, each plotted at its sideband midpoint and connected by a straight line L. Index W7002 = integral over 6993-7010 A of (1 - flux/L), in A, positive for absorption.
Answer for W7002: 0.2 A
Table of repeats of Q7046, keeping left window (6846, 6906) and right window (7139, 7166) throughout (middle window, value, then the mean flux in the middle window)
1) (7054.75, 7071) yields 0.03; 7.52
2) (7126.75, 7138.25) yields -0.03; 7.96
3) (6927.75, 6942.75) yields 0.11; 7.02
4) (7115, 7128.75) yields 0.00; 7.77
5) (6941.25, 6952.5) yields 0.09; 7.16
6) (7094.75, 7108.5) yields 0.03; 7.54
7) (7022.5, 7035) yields 0.06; 7.36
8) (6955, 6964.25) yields -0.04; 8.08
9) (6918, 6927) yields 0.08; 7.24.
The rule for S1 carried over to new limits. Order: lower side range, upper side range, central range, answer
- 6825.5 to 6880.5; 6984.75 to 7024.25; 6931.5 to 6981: 0.017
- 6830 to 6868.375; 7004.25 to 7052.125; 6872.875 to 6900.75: -0.061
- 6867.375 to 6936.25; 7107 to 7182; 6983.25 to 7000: -0.017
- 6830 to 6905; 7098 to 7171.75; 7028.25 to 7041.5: 0.052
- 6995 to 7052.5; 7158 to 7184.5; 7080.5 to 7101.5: -0.020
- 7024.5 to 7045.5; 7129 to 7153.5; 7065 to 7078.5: 0.006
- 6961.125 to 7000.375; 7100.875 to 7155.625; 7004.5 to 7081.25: 0.029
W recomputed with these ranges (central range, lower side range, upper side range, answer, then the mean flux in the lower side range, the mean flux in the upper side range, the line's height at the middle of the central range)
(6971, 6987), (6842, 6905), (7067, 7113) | 0.01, 7.72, 7.52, 7.62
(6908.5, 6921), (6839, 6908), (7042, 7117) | -0.01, 7.68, 7.52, 7.65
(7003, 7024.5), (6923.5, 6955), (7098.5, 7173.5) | -0.03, 7.14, 7.7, 7.35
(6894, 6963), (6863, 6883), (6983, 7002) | 0.05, 7.9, 7.74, 7.83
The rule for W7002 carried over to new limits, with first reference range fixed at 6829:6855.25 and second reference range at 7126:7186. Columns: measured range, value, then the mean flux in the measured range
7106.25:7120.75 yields 0.19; 7.52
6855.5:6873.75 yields -1.19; 7.83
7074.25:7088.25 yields -0.02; 7.59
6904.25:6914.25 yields -0.45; 7.73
